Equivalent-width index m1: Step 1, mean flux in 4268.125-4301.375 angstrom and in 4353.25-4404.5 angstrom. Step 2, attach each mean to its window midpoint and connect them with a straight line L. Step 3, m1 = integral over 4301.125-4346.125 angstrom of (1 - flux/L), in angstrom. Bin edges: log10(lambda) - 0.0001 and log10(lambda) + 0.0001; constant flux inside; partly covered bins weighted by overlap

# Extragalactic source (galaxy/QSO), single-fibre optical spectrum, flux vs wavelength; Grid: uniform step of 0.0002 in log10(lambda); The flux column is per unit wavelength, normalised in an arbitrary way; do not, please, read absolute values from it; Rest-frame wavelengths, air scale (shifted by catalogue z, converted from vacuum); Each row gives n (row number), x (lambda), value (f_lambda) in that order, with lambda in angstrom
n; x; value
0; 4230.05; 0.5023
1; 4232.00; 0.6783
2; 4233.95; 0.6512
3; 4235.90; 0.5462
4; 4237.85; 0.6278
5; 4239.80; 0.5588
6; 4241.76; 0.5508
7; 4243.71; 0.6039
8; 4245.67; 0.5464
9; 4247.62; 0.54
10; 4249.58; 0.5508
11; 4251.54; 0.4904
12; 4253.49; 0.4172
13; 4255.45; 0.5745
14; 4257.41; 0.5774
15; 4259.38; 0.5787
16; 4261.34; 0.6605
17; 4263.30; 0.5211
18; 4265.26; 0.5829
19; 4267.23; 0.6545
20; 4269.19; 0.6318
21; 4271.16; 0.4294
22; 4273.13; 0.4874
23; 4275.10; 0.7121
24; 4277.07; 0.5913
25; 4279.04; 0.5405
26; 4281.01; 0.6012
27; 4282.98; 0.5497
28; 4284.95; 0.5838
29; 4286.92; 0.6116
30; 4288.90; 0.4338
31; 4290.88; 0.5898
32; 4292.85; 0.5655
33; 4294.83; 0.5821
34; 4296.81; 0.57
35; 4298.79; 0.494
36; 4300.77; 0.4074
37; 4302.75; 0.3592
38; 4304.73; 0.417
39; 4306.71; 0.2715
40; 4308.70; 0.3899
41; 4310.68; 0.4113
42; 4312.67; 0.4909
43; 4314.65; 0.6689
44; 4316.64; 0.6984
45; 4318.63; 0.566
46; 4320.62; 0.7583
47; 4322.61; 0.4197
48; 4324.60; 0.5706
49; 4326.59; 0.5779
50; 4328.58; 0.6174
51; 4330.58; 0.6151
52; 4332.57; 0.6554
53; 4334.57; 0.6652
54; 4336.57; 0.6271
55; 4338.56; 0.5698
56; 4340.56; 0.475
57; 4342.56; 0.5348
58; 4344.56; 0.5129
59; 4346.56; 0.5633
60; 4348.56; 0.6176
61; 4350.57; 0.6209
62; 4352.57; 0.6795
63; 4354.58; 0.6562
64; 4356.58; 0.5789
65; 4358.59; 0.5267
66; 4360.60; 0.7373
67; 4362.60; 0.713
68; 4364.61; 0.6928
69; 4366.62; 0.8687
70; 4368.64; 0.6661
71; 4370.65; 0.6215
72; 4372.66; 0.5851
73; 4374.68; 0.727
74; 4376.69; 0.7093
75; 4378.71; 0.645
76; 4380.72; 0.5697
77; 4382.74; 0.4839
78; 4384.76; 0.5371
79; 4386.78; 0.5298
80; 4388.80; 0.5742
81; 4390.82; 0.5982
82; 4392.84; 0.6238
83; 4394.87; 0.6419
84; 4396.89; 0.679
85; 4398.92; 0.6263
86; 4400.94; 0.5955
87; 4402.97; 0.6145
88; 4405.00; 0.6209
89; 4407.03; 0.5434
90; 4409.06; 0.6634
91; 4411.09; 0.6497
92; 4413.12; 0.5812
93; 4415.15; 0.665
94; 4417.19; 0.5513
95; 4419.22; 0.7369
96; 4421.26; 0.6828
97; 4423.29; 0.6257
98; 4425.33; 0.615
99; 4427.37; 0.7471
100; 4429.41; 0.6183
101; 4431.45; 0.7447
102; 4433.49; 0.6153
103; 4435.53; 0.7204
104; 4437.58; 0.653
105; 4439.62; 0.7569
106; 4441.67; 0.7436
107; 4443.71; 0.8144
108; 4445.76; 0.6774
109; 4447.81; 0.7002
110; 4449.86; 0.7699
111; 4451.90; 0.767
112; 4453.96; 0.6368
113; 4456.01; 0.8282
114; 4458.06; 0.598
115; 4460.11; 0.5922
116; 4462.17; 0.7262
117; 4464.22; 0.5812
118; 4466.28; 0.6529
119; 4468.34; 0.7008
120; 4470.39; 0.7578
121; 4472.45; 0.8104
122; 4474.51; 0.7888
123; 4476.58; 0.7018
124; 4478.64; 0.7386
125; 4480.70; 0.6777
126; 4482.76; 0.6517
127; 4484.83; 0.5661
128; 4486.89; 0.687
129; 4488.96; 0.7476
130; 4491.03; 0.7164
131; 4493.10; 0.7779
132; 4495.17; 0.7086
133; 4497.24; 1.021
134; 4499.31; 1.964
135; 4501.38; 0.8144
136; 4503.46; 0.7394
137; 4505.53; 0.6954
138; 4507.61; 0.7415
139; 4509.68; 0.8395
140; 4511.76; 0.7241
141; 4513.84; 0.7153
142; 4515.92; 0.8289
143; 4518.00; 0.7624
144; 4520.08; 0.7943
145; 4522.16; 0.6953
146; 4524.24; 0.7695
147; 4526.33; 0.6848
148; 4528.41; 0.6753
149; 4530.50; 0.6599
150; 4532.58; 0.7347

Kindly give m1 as 3.7 angstrom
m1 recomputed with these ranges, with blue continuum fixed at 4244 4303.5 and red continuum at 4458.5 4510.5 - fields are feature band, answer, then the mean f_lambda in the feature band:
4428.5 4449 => 0.56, 0.705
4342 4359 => 1.07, 0.591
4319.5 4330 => 0.24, 0.59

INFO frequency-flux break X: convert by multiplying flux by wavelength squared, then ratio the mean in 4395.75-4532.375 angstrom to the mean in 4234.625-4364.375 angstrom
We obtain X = 1.38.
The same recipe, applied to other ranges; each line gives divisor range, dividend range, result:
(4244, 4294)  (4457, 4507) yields 1.51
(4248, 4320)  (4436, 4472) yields 1.42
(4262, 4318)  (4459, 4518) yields 1.60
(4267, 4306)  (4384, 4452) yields 1.30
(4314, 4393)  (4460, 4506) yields 1.34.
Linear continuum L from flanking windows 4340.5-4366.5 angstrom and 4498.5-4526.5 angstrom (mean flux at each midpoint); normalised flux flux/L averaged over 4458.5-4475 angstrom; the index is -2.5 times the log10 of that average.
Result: 0.12 mag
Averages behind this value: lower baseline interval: 0.622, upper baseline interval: 0.836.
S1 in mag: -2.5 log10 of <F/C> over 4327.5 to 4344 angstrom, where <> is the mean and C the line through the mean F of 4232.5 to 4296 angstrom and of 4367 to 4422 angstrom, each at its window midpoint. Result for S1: 0.01 mag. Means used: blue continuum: 0.568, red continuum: 0.622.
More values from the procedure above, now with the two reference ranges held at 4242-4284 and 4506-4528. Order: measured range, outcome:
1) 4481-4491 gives 0.09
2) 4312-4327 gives 0.02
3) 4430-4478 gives -0.01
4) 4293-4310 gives 0.32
